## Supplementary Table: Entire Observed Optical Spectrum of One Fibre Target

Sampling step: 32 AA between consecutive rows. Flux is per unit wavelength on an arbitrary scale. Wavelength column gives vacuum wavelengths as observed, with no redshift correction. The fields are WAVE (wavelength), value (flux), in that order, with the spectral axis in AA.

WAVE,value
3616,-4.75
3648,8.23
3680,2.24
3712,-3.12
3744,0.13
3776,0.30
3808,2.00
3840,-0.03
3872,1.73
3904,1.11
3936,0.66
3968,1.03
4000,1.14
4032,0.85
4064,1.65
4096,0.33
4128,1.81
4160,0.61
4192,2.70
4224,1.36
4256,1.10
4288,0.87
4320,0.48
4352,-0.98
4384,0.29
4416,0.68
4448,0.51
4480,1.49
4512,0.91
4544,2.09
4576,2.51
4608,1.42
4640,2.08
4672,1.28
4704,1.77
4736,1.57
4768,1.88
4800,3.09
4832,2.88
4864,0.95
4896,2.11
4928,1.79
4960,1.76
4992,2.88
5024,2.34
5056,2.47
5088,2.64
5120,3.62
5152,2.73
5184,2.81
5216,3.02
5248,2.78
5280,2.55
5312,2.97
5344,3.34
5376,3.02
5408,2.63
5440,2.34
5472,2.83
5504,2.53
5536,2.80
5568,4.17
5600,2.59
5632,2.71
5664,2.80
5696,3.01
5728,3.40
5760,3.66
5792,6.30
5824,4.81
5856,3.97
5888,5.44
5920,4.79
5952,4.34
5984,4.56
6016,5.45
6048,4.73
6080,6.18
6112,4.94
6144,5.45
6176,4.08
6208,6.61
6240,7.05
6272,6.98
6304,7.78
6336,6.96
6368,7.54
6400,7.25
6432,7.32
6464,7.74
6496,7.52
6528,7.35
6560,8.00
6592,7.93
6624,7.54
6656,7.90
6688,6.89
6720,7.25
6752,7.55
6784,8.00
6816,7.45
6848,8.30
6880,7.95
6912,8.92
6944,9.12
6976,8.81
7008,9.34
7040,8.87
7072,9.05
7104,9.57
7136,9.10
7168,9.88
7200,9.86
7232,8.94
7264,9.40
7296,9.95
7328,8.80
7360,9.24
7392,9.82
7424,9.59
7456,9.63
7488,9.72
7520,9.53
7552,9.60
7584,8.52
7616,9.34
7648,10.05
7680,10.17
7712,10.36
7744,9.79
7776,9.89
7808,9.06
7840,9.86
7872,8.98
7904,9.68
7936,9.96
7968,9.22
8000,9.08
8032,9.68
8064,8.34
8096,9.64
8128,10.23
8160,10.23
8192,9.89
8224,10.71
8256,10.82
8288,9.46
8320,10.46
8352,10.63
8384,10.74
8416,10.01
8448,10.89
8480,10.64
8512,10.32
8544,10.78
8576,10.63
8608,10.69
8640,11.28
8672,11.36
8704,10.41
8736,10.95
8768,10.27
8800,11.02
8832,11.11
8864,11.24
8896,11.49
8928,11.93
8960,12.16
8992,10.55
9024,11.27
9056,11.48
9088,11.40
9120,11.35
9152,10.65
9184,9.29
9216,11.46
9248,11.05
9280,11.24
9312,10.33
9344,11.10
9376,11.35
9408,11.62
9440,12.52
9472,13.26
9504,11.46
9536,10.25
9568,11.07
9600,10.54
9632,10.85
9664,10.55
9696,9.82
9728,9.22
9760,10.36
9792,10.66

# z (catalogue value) 0.56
